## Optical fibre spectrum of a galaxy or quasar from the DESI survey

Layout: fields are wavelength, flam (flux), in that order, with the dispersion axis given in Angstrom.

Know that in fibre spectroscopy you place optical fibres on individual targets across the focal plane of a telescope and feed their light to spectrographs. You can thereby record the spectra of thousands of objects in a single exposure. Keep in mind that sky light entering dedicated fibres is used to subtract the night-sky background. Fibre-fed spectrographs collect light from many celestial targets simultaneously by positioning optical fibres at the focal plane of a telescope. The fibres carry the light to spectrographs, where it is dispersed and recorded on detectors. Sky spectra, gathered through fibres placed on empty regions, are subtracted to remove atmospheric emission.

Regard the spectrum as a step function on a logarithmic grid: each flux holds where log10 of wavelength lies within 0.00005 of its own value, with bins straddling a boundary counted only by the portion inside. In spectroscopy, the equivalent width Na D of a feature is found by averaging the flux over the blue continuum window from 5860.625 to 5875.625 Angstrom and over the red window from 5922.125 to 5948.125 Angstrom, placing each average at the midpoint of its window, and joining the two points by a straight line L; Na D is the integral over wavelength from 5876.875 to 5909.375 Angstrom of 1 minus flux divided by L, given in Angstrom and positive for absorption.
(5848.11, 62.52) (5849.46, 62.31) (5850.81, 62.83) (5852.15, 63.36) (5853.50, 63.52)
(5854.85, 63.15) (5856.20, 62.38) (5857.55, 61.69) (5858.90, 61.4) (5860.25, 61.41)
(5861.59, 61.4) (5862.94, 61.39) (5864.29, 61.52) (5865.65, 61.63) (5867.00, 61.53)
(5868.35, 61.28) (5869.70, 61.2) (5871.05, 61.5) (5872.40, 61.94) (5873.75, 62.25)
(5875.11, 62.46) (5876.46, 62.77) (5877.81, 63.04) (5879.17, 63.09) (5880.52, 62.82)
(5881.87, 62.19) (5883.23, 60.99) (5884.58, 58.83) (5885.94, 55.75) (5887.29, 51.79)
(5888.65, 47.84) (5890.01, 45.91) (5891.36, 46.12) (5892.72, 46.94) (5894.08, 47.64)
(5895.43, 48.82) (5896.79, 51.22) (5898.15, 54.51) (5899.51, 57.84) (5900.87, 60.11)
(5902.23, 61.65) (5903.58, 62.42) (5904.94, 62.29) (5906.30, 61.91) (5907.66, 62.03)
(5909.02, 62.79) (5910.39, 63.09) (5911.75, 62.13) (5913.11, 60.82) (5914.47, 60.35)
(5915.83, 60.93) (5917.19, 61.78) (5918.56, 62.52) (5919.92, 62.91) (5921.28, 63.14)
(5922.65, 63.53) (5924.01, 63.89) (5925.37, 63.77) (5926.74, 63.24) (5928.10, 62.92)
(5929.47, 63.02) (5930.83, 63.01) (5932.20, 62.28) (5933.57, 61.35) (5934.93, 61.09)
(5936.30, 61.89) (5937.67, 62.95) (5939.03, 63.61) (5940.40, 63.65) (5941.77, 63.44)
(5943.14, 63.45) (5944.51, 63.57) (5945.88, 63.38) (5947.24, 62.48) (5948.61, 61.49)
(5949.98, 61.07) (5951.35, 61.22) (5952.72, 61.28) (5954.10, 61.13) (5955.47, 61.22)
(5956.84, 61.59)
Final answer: 2.9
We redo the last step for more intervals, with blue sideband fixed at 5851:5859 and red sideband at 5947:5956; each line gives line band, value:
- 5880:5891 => 1.2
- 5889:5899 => 2.1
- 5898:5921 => 0.2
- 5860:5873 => 0.2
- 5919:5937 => -0.3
